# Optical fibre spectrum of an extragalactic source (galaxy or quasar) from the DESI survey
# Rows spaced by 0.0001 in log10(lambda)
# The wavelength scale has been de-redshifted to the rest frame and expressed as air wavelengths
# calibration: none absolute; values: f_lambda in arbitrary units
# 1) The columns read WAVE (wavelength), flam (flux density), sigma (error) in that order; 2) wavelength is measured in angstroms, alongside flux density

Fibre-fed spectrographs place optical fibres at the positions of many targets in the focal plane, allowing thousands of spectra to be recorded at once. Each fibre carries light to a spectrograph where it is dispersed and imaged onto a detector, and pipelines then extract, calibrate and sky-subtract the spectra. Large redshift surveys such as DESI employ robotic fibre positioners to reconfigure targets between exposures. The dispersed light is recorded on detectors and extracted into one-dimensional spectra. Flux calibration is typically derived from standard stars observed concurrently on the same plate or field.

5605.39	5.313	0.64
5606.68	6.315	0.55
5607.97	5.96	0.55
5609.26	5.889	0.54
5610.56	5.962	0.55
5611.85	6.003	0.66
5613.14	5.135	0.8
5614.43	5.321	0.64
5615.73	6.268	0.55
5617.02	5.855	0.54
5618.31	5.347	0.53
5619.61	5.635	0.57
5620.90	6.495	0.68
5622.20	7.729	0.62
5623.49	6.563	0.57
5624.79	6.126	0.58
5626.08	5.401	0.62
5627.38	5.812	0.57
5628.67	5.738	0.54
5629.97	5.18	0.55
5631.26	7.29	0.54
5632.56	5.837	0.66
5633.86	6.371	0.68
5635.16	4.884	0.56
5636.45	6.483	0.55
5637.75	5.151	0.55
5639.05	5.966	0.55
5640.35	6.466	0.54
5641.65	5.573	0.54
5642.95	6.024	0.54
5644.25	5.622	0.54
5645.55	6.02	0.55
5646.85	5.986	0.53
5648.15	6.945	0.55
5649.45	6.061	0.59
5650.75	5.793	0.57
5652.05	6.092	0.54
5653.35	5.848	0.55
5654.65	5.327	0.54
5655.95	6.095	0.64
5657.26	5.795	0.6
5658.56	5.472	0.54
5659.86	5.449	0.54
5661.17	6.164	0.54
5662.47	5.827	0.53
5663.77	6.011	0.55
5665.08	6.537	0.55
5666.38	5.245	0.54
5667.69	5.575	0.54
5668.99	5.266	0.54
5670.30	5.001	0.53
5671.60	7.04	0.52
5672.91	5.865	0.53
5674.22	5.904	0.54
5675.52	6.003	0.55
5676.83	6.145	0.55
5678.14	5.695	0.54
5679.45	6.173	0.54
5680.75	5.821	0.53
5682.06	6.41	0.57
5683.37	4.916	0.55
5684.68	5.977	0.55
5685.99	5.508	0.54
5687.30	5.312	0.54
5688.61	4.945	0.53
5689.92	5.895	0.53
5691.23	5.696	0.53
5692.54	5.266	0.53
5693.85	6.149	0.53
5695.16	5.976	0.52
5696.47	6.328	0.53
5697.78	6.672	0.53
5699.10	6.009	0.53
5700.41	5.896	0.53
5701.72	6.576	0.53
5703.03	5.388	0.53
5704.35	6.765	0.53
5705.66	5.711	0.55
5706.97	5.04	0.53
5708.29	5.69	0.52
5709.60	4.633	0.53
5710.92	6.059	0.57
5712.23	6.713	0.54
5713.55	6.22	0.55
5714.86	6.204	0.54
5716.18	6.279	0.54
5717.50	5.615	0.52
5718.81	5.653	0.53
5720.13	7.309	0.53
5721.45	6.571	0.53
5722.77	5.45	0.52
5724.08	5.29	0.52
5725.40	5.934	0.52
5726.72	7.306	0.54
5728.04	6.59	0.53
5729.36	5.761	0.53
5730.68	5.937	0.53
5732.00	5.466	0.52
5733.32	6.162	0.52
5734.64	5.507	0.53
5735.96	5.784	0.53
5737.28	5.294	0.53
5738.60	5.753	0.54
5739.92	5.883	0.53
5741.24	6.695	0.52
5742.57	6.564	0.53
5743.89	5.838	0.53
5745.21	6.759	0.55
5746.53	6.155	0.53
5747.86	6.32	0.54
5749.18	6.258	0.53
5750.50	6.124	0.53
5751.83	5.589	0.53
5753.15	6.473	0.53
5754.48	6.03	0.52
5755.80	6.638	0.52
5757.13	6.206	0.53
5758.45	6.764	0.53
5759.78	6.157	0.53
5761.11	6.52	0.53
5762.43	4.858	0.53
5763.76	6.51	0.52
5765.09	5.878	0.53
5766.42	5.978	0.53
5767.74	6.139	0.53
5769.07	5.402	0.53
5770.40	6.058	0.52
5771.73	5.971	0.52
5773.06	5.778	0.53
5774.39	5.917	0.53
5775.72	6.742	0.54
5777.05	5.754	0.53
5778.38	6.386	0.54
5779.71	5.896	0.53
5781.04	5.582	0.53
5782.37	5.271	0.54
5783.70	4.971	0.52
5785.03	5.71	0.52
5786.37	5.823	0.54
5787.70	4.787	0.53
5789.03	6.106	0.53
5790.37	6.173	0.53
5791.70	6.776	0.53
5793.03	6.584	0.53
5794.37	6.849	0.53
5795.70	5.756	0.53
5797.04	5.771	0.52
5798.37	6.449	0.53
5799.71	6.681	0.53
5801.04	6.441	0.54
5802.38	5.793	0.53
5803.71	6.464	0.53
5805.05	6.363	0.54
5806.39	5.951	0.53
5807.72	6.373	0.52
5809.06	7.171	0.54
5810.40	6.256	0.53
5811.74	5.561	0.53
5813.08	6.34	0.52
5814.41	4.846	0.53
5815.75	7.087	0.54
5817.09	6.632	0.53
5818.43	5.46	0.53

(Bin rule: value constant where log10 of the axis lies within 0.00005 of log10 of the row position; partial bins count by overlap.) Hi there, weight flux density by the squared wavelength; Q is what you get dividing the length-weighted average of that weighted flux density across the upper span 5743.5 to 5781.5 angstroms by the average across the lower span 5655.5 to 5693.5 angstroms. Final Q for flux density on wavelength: 1.09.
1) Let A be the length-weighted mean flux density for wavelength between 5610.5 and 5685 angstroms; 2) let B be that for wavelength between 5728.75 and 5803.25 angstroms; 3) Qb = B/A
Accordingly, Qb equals 1.0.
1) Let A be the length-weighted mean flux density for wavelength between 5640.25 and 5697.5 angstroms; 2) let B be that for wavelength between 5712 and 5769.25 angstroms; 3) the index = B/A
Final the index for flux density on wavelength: 1.04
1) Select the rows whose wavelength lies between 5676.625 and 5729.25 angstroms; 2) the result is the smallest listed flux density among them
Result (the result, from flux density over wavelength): 4.633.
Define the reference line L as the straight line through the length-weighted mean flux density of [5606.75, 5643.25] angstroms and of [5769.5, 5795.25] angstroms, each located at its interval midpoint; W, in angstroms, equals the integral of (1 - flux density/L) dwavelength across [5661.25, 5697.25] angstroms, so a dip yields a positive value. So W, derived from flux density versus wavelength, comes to 0.9 angstroms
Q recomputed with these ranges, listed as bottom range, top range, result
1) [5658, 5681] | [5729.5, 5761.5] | 1.07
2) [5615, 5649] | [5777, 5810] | 1.07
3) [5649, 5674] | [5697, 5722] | 1.06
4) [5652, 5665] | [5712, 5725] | 1.07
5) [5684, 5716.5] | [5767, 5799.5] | 1.04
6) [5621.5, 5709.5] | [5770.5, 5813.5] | 1.08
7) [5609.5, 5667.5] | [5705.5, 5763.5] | 1.06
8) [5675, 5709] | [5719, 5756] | 1.06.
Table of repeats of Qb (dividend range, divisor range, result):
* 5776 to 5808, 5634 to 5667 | 1.03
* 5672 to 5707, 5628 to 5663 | 0.99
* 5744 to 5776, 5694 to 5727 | 1.01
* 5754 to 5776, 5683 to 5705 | 1.04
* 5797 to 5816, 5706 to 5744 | 1.04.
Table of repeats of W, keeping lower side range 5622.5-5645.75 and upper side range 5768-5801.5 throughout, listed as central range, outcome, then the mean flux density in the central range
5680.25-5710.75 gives 0.98 angstroms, 5.77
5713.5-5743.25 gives -0.40 angstroms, 6.05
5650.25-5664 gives 0.34 angstroms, 5.8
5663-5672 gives 0.26 angstroms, 5.78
